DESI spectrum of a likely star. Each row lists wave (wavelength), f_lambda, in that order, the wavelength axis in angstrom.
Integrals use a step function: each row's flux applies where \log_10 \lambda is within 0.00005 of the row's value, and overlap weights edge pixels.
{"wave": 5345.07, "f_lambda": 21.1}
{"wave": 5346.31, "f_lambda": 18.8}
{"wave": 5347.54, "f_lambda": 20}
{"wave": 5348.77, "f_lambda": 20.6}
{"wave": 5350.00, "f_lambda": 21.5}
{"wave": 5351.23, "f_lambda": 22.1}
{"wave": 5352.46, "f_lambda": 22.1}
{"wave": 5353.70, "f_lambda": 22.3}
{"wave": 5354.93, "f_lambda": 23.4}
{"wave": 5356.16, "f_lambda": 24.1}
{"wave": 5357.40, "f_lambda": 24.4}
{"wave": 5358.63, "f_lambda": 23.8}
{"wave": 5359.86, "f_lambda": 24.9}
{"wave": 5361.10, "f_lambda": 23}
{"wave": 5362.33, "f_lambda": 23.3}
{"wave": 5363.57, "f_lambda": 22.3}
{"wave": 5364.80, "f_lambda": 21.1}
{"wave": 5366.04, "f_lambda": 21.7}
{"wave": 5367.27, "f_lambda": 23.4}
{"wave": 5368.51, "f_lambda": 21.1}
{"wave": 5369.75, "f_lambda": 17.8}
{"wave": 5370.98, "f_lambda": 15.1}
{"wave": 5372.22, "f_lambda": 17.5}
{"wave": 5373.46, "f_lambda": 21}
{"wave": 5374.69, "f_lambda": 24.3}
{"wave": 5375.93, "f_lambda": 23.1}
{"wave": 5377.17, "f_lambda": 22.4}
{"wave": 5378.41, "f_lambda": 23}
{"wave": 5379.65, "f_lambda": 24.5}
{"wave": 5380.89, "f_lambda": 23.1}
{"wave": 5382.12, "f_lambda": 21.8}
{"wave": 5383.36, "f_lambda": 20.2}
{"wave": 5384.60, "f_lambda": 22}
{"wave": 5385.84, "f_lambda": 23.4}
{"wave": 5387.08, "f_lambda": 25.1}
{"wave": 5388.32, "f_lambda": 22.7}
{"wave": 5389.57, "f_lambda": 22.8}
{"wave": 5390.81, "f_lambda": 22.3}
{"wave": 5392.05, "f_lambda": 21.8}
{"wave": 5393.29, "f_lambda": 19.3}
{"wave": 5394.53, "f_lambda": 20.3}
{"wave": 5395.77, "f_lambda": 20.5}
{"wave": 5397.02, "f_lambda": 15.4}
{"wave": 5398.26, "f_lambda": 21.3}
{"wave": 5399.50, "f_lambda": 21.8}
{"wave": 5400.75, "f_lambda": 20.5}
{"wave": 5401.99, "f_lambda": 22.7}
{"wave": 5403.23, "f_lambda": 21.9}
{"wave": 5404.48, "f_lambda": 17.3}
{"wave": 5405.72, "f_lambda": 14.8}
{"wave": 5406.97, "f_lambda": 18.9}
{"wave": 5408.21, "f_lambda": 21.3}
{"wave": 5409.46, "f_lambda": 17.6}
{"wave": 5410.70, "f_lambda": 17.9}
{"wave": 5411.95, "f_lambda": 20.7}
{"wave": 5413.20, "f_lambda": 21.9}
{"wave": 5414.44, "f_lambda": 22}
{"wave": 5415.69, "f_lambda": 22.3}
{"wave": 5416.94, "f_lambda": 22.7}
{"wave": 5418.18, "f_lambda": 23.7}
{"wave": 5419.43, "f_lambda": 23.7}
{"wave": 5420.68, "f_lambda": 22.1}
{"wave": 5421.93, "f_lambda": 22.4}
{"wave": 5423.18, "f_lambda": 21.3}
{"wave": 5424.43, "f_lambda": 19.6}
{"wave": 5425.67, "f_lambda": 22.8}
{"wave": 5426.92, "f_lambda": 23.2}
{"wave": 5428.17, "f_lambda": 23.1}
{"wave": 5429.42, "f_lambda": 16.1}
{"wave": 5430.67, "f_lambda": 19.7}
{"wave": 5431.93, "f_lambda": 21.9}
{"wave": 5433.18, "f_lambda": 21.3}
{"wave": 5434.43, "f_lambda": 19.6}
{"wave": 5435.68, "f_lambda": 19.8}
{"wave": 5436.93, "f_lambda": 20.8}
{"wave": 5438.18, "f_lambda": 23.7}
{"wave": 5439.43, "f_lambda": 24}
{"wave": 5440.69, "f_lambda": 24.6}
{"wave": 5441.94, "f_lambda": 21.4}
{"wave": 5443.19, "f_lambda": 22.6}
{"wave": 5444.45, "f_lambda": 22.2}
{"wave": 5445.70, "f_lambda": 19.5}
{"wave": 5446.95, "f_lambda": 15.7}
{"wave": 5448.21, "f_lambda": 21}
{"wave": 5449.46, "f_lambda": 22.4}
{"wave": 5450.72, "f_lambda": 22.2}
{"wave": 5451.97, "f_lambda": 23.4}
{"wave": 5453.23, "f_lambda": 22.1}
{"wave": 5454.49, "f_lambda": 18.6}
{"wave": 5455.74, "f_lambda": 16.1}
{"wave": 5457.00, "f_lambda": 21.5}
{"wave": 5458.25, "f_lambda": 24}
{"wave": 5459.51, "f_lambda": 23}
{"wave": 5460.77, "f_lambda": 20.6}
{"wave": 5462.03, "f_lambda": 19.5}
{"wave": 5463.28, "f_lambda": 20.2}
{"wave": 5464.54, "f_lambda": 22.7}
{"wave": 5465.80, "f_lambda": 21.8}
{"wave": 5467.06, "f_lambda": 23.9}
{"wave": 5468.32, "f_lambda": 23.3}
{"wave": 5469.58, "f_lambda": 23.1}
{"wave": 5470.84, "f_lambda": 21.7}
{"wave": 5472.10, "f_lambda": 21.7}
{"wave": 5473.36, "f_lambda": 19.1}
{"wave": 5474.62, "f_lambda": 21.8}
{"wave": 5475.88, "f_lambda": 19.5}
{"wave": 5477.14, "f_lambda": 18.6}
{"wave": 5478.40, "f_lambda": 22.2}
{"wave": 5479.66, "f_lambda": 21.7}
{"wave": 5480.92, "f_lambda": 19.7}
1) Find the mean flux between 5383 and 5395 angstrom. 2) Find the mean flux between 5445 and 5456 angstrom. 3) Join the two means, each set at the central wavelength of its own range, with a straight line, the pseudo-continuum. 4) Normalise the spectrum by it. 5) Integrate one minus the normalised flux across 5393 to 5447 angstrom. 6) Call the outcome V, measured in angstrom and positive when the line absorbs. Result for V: 0.62 angstrom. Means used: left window 22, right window 20.3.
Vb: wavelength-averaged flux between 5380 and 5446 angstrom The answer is 21.3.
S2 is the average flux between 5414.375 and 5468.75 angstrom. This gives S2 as 21.5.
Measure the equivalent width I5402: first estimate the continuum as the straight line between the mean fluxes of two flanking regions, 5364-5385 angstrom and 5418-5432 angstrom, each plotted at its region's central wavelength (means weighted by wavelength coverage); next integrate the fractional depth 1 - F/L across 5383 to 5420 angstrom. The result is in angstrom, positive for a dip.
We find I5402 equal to 0.9 angstrom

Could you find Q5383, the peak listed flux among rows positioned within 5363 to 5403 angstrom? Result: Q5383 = 25.1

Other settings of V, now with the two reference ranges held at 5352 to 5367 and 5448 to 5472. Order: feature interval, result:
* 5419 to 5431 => 0.4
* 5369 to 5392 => 1.0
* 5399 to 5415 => 1.8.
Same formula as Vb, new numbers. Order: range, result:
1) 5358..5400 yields 21.7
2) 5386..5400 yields 21.3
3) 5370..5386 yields 21.5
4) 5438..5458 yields 21.3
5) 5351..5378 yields 22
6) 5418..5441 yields 21.7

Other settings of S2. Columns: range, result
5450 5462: 21.2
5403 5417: 19.8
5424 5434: 21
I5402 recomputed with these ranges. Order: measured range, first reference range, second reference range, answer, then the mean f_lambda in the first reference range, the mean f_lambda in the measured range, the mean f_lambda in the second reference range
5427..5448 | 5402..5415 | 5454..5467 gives -0.7 angstrom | 19.6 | 21.1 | 21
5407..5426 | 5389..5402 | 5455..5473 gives -0.4 angstrom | 20.7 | 21.4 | 21.6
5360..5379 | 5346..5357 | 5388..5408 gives -0.2 angstrom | 21.8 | 21.4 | 20.3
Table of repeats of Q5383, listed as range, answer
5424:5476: 24.6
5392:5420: 23.7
